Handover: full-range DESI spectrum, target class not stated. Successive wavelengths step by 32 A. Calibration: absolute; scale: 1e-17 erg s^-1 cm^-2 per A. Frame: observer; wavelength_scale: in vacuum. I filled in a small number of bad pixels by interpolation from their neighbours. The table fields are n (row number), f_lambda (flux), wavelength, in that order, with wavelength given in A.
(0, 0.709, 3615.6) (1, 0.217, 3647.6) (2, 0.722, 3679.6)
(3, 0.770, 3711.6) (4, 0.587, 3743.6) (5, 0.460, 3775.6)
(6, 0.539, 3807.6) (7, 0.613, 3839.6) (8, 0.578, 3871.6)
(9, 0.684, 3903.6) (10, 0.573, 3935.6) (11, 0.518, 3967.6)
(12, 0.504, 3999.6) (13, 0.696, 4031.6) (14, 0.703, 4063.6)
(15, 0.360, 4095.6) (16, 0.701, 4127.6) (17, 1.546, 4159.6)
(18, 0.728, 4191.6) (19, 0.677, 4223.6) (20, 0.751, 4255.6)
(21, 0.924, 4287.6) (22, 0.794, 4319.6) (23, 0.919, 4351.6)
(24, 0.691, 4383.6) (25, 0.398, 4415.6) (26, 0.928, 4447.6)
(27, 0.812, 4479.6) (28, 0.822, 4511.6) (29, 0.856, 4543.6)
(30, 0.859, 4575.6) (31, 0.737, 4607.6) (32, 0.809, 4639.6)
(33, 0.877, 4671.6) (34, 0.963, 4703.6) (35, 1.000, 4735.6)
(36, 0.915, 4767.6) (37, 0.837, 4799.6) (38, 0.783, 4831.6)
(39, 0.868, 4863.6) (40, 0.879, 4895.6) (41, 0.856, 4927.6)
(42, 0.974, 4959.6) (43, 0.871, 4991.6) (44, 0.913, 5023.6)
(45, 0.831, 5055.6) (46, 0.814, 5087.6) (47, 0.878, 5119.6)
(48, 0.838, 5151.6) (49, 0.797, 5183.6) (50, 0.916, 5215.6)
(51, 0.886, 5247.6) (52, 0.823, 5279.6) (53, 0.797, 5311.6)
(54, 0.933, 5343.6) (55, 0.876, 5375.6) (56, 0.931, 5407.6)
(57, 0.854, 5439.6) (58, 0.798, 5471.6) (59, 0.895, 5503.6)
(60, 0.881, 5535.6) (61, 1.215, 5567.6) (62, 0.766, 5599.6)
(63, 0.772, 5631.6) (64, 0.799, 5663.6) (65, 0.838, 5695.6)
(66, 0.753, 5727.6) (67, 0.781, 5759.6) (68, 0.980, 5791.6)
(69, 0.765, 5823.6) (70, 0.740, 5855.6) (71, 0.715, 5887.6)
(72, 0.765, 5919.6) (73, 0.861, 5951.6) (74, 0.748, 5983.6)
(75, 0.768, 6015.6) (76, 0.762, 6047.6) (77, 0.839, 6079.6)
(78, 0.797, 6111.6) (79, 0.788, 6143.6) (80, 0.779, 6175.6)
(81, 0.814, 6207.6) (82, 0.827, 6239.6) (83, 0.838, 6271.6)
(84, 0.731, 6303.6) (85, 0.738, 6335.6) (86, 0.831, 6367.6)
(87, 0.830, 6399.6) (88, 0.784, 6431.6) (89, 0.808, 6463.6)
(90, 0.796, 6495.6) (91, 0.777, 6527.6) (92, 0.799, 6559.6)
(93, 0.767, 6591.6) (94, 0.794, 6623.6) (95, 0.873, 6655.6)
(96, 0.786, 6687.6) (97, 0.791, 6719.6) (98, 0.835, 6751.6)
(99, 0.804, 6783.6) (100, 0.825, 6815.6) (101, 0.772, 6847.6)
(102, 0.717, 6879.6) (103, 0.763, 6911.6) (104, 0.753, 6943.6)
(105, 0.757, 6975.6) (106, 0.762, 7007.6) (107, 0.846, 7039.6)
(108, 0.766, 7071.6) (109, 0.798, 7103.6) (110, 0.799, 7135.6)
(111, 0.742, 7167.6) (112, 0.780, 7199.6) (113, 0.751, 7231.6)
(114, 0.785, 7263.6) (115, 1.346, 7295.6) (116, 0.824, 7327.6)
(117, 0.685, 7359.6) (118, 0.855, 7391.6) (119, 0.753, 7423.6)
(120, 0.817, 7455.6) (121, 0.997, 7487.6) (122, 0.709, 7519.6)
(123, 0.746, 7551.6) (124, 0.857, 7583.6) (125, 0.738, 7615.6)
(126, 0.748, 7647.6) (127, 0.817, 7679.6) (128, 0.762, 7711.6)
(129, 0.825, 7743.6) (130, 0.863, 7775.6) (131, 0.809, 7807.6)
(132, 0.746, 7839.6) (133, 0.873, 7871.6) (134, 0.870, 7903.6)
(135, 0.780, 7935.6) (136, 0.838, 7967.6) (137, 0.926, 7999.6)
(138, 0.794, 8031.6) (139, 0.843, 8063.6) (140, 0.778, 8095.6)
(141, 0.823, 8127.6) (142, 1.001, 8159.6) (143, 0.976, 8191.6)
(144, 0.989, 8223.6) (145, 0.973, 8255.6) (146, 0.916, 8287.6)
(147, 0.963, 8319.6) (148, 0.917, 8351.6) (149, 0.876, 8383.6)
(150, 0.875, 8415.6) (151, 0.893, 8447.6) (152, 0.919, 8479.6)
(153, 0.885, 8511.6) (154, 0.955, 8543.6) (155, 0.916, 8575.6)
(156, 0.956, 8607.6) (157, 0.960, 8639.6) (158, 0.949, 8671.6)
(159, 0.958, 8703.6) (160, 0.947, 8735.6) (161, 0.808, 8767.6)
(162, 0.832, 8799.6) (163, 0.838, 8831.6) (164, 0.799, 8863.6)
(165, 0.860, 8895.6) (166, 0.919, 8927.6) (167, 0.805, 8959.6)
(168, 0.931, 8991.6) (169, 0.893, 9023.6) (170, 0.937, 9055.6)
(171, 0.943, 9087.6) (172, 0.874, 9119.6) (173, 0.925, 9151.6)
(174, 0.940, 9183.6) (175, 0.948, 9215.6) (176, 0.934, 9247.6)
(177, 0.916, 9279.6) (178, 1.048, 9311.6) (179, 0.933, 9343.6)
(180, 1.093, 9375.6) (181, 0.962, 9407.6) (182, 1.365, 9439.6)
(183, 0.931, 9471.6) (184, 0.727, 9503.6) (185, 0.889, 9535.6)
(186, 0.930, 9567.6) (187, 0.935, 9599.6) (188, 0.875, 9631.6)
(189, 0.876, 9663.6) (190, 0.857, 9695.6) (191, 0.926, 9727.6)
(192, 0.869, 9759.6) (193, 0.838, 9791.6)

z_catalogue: 0.11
